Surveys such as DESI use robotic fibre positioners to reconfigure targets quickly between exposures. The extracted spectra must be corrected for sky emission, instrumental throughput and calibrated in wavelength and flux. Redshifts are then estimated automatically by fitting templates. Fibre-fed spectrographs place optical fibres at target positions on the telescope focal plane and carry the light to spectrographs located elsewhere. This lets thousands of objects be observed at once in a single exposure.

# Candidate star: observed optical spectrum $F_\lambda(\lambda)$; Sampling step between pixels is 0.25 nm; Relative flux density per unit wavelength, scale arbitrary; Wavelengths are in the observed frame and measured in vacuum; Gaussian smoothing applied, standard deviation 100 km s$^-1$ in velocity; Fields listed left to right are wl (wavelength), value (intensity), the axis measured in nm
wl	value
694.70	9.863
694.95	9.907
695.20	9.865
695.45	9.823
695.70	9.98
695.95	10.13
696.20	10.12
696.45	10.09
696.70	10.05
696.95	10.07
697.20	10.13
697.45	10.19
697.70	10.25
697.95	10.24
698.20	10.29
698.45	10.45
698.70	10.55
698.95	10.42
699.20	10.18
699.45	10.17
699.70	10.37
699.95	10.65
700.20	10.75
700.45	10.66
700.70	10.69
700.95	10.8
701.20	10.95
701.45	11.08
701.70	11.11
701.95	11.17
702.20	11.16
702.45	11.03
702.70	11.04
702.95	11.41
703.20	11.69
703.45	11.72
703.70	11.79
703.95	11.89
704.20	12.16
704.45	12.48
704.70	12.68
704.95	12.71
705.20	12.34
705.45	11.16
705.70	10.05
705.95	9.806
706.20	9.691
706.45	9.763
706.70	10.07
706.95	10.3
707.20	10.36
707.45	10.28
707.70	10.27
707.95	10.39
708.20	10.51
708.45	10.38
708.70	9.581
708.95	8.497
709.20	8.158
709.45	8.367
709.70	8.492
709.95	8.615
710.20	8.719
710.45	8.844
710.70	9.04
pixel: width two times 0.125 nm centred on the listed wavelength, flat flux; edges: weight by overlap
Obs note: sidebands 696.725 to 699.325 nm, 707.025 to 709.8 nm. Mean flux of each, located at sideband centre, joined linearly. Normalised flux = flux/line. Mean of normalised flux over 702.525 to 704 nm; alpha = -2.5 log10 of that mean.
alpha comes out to -0.16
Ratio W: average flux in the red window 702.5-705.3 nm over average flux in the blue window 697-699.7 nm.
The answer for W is 1.16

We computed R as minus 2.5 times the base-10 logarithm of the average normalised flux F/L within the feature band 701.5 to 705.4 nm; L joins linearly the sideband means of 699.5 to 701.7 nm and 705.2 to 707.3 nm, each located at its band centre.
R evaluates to -0.12 mag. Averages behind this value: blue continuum 10.7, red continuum 10.3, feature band 11.7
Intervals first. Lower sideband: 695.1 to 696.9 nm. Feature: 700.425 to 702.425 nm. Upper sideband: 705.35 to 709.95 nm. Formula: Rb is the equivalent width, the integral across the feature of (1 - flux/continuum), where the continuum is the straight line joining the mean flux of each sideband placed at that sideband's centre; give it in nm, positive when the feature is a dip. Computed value -0.22 nm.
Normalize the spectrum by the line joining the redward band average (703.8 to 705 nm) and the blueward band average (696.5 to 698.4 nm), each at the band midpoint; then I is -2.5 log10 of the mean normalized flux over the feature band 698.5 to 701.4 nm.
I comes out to 0.039 mag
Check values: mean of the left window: 10.2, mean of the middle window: 10.6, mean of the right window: 12.4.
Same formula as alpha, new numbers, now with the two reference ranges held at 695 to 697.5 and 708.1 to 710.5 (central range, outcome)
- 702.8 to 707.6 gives -0.195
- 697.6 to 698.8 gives -0.051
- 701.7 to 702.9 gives -0.164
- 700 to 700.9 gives -0.106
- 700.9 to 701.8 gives -0.144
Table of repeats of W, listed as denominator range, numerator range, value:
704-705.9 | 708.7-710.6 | 0.73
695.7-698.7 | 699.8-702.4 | 1.07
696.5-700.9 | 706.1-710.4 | 0.92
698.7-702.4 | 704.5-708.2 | 1.00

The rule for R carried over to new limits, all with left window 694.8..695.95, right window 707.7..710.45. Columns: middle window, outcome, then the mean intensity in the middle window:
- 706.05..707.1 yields -0.071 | 9.96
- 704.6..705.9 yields -0.233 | 11.7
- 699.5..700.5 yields -0.096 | 10.6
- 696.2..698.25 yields -0.036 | 10.2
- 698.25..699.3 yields -0.071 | 10.4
